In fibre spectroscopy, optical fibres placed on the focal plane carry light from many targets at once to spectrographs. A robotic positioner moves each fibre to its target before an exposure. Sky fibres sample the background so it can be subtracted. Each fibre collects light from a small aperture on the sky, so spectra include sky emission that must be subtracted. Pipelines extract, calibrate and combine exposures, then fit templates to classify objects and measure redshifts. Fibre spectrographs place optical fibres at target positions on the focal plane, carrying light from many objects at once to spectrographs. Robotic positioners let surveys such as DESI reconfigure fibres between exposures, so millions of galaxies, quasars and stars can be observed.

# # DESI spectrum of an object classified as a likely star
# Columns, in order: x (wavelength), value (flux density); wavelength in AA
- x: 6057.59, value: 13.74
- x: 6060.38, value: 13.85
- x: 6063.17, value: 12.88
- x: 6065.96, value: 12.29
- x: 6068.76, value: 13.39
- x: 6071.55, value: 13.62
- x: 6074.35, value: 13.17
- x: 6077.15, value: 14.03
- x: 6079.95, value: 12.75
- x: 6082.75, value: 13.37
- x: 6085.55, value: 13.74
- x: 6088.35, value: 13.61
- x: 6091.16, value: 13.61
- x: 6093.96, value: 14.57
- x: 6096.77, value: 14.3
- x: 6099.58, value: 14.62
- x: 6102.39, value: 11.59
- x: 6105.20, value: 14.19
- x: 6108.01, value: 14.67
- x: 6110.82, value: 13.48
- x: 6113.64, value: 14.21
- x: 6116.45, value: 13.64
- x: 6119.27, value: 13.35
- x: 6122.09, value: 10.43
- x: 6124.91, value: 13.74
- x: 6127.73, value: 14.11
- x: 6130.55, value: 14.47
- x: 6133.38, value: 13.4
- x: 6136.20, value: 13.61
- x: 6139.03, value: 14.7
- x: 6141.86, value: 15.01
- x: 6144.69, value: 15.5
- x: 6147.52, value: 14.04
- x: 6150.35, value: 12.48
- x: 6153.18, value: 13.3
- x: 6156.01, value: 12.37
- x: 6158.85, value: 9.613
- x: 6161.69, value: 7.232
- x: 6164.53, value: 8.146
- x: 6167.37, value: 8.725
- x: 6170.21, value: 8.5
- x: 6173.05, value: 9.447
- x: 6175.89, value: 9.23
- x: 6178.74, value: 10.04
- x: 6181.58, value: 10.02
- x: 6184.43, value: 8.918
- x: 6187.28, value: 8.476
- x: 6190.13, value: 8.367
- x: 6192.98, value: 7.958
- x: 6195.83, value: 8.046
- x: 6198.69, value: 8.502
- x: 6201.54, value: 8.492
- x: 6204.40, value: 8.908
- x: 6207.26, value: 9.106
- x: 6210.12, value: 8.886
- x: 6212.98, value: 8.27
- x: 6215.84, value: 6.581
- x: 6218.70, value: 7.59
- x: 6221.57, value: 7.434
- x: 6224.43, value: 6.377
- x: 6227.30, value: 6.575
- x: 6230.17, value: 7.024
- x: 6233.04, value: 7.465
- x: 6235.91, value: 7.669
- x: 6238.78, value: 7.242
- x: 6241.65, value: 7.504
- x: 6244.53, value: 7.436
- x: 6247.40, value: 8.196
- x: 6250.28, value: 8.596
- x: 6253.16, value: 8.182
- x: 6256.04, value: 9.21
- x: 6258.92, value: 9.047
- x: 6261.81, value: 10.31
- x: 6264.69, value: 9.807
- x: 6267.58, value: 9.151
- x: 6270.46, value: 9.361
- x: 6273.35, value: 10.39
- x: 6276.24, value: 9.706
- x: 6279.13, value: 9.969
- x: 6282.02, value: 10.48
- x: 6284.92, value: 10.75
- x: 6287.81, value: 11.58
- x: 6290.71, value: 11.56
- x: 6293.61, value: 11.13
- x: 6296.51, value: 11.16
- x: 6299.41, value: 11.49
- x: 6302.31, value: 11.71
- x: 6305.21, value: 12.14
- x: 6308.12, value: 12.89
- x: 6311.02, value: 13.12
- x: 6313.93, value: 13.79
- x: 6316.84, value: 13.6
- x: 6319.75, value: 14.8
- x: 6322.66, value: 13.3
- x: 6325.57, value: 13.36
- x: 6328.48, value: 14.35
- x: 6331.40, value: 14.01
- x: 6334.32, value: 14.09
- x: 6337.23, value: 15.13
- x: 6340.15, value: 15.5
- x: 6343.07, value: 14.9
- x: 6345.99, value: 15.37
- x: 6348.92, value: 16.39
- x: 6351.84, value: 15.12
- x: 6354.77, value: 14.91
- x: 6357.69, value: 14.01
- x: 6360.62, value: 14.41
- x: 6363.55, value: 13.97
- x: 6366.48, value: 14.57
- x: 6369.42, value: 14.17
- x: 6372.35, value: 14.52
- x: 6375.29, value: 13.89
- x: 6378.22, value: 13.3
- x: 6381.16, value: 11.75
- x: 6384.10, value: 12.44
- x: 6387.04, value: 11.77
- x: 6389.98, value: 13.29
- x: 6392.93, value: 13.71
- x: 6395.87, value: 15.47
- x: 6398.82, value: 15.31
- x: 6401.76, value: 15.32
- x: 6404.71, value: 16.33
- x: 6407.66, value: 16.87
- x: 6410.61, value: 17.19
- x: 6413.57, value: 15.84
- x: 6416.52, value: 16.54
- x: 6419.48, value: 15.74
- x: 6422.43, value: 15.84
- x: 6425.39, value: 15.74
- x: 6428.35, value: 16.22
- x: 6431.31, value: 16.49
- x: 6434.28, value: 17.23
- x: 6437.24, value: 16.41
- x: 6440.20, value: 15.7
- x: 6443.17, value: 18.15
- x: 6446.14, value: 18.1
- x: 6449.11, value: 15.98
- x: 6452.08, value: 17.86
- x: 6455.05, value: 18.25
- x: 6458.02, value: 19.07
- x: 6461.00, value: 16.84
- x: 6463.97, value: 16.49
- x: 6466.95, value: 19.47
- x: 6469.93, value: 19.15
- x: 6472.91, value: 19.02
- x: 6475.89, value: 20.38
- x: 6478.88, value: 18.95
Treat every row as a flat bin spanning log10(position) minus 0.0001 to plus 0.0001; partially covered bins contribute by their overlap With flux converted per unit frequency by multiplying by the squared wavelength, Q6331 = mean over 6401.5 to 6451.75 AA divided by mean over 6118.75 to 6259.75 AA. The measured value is 1.84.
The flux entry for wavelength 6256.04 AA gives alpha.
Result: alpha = 9.21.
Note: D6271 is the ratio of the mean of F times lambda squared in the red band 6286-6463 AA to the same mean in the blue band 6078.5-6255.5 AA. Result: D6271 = 1.5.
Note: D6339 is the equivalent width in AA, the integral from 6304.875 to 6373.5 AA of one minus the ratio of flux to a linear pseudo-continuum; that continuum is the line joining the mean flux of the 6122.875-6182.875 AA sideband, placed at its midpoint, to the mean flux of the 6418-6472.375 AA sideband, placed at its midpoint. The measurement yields 4.18 AA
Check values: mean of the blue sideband 11.8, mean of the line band 14.3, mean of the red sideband 17.2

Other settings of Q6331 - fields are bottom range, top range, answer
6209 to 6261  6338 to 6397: 1.90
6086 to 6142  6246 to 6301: 0.77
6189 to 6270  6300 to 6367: 1.79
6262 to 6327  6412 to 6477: 1.56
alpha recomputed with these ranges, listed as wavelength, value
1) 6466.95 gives 19.47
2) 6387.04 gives 11.77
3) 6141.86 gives 15.01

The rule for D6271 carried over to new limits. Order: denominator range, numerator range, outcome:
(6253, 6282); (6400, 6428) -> 1.76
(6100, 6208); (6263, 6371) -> 1.20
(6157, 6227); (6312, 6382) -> 1.78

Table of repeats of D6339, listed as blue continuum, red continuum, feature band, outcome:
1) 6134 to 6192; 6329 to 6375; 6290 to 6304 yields 2.2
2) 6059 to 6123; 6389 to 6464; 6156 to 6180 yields 8.6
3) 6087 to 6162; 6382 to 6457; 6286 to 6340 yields 7.2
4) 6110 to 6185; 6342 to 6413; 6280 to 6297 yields 3.1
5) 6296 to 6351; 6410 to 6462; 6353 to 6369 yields 0.5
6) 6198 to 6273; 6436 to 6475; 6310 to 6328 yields -2.8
